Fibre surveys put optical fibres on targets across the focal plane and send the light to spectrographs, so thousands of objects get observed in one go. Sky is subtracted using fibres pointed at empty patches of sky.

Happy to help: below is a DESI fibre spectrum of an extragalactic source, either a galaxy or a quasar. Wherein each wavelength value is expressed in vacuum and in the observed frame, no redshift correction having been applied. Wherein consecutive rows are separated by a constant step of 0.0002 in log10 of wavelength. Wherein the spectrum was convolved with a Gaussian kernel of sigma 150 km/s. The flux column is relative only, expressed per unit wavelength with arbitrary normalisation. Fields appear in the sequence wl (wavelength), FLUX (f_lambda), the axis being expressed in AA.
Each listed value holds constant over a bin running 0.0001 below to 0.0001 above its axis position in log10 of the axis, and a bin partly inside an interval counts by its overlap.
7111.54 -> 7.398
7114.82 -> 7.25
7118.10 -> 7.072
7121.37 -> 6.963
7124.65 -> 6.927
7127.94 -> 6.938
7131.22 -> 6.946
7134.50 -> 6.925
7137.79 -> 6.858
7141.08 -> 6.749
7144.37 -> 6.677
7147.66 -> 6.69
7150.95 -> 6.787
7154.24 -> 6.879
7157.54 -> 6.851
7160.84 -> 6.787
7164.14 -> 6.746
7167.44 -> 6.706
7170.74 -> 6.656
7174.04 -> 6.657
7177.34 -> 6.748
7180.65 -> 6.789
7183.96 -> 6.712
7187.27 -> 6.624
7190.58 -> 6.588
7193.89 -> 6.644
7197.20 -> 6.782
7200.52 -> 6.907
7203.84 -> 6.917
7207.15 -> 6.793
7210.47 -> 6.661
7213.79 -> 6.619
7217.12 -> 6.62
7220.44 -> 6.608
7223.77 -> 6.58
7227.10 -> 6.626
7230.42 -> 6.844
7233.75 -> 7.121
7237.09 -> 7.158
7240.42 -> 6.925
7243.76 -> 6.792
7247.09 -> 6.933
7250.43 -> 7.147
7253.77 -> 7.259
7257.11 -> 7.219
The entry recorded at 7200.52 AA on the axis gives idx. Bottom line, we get 6.907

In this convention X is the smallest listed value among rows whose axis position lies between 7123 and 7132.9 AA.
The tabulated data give 6.927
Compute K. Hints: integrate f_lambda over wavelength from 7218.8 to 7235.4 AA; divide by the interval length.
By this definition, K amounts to 6.76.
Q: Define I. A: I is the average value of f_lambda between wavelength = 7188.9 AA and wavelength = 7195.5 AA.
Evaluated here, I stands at 6.62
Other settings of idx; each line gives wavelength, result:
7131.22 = 6.946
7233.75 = 7.121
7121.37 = 6.963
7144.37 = 6.677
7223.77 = 6.58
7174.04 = 6.657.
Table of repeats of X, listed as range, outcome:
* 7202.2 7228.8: 6.58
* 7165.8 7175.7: 6.656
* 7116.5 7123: 6.963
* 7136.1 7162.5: 6.677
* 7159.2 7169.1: 6.706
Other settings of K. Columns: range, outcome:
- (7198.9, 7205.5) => 6.92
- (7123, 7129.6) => 6.93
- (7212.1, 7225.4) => 6.6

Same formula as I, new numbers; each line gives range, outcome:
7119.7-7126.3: 6.95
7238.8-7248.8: 6.88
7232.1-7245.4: 6.99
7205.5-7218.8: 6.67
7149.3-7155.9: 6.83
